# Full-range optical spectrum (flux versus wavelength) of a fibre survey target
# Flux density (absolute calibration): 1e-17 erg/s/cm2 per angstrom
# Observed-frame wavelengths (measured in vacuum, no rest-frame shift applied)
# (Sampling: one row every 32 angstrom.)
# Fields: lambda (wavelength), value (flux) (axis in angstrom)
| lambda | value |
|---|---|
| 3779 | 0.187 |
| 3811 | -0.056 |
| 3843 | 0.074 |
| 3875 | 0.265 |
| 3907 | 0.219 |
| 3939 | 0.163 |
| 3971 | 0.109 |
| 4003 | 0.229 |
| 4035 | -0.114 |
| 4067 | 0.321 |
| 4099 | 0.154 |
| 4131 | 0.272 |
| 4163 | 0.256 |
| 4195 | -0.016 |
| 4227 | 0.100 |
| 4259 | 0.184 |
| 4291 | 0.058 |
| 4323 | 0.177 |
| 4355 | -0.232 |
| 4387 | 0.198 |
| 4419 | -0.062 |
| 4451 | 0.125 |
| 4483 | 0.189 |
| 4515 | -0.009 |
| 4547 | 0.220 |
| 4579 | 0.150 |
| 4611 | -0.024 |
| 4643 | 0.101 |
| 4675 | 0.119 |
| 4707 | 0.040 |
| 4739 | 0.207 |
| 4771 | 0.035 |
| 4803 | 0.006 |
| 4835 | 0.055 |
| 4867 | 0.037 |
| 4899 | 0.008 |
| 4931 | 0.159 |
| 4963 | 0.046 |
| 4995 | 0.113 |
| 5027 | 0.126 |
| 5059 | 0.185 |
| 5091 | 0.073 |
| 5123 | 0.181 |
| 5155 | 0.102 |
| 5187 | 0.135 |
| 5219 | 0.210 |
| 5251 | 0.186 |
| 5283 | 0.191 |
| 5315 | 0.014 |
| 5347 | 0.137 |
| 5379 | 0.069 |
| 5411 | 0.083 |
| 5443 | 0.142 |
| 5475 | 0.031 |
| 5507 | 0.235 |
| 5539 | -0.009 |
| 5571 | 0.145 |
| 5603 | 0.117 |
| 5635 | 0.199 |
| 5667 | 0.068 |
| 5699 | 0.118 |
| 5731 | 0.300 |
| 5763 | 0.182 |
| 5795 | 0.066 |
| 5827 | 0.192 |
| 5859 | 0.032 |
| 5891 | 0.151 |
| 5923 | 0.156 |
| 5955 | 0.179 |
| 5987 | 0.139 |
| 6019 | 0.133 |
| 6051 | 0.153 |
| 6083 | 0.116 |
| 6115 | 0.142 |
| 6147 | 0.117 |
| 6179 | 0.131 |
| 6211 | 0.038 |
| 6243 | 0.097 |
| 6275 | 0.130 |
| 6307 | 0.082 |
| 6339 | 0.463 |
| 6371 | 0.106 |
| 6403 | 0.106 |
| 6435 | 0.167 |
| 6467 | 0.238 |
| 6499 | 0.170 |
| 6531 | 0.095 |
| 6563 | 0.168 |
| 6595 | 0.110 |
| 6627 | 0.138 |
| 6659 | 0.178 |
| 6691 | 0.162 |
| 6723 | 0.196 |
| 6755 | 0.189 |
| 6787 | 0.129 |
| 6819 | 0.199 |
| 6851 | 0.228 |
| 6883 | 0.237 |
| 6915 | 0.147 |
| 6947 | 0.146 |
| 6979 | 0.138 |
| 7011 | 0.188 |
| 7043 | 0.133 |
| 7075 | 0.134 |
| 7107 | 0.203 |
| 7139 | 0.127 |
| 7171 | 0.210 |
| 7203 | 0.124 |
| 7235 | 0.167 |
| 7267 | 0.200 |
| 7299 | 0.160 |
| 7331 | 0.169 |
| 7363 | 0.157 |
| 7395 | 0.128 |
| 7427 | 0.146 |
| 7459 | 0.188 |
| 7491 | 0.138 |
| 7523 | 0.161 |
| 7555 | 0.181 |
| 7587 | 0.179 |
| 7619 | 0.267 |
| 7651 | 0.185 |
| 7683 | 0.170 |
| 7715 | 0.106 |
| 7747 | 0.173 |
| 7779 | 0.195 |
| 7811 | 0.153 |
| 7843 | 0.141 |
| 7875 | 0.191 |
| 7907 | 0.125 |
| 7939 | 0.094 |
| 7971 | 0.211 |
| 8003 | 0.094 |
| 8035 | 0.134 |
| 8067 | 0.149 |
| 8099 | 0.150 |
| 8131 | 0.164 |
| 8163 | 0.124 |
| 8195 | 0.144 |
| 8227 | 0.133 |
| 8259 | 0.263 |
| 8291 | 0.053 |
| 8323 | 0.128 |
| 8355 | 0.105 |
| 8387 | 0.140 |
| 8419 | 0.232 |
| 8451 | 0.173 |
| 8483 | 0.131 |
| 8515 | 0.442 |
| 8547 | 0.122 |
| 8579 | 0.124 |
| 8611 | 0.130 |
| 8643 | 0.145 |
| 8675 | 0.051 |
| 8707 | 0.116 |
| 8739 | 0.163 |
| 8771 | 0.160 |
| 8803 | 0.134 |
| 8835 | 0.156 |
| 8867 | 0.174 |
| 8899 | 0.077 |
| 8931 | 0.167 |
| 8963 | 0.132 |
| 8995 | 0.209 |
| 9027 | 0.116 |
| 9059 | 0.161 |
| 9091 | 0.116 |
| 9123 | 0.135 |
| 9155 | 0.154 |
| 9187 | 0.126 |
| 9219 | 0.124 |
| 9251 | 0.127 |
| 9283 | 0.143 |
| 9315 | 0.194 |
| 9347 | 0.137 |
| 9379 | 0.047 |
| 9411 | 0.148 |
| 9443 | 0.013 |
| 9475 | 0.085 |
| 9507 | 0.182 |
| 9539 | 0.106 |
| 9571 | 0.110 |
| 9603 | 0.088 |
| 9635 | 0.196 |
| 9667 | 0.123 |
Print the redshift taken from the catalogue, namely 0.700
